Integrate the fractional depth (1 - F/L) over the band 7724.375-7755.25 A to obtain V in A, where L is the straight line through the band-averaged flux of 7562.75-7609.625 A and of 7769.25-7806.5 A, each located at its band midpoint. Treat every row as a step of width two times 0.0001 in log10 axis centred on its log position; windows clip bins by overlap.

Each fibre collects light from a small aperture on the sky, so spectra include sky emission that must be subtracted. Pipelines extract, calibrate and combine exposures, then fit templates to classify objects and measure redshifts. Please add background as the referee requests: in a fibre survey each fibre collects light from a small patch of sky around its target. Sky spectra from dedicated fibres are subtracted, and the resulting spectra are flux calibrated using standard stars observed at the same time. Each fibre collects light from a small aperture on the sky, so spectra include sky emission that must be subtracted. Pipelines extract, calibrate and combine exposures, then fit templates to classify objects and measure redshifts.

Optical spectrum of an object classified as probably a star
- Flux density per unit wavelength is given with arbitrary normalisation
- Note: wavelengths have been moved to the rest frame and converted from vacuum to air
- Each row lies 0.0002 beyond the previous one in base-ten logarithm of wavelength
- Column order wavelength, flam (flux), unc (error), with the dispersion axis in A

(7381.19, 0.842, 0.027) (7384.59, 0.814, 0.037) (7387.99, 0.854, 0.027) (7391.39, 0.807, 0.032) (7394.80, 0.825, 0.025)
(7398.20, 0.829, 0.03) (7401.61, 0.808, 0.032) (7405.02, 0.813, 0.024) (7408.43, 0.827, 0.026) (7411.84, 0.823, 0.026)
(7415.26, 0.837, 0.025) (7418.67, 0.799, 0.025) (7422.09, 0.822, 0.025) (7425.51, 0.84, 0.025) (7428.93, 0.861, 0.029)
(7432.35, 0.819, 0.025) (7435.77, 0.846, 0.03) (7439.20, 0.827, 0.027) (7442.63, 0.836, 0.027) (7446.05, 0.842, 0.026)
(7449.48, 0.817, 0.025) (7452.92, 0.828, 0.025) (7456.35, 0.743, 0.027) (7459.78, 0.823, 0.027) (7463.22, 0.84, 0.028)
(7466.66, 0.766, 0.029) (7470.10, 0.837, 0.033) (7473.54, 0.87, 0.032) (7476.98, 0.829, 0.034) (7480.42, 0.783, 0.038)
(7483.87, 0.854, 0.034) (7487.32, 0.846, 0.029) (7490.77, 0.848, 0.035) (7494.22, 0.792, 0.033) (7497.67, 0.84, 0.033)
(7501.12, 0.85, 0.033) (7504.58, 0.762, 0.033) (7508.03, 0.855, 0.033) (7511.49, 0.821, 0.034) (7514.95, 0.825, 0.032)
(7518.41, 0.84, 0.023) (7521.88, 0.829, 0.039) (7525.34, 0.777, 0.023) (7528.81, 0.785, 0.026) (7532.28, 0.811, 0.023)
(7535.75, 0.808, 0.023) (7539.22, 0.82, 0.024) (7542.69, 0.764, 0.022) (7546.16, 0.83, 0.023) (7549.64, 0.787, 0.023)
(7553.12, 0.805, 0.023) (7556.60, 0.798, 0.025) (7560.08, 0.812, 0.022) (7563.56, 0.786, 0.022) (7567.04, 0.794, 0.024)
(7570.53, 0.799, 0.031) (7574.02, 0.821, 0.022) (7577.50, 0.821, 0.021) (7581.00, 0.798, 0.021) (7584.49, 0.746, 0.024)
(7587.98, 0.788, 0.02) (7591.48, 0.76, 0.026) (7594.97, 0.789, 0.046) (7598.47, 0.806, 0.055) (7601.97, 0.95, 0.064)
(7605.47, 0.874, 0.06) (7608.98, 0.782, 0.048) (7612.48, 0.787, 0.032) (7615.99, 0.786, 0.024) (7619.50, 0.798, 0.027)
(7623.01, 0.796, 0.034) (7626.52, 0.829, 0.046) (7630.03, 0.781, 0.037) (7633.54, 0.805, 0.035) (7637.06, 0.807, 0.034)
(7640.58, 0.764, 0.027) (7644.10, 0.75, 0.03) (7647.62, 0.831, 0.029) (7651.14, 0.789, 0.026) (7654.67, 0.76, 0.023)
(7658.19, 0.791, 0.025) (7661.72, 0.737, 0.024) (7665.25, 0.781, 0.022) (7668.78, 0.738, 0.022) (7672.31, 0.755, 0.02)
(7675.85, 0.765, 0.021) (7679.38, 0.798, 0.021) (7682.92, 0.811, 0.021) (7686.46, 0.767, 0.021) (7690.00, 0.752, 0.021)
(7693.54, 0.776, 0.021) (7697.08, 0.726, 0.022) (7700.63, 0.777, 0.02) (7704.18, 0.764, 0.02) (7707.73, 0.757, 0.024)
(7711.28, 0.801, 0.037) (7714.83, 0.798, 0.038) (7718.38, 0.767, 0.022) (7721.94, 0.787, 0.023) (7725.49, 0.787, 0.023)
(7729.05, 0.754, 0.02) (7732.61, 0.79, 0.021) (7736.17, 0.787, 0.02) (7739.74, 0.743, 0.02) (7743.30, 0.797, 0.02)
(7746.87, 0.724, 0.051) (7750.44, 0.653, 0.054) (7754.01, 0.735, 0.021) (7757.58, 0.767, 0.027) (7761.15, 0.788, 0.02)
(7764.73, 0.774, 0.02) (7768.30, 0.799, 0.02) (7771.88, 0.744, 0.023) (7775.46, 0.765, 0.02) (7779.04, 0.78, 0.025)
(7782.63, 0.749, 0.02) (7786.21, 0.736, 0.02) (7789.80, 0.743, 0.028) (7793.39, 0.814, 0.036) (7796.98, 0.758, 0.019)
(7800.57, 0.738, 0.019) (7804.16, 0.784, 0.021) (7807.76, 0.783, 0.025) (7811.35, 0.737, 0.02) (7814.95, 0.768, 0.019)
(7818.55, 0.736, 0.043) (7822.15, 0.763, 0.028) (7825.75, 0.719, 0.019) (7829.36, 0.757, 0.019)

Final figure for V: 0.9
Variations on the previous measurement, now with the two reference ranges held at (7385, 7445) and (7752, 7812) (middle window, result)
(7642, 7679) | 0.70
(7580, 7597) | 0.47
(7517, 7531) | 0.03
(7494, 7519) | -0.38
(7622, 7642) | -0.18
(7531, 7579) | -0.01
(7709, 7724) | -0.22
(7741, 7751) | 0.47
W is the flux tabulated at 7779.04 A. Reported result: 0.78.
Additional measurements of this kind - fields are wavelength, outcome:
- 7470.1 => 0.837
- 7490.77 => 0.848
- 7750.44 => 0.653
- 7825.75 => 0.719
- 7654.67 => 0.76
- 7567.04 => 0.794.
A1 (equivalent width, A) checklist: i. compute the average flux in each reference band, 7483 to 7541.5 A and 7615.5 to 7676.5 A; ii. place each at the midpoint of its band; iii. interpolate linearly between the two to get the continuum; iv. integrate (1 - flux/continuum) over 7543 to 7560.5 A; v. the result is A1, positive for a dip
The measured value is 0.1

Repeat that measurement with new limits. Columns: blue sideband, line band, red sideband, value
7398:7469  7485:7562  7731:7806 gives -0.9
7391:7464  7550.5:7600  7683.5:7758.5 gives -0.1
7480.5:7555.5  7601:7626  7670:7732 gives -0.9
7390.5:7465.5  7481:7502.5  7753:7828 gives -0.6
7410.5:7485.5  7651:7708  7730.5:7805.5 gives 0.8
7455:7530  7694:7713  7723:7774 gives 0.1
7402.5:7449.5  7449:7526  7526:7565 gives -0.7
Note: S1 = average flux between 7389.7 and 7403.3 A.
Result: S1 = 0.817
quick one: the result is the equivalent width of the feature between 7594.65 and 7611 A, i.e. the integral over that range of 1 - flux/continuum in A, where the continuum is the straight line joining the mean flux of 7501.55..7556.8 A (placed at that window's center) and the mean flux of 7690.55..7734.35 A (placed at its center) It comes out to -1.0 A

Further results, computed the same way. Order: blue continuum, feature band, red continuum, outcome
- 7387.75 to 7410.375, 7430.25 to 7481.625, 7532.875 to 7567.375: -0.46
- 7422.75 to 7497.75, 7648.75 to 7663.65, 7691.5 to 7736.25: 0.27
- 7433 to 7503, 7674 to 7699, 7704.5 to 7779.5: 0.25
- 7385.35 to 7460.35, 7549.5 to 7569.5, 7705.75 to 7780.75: 0.04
